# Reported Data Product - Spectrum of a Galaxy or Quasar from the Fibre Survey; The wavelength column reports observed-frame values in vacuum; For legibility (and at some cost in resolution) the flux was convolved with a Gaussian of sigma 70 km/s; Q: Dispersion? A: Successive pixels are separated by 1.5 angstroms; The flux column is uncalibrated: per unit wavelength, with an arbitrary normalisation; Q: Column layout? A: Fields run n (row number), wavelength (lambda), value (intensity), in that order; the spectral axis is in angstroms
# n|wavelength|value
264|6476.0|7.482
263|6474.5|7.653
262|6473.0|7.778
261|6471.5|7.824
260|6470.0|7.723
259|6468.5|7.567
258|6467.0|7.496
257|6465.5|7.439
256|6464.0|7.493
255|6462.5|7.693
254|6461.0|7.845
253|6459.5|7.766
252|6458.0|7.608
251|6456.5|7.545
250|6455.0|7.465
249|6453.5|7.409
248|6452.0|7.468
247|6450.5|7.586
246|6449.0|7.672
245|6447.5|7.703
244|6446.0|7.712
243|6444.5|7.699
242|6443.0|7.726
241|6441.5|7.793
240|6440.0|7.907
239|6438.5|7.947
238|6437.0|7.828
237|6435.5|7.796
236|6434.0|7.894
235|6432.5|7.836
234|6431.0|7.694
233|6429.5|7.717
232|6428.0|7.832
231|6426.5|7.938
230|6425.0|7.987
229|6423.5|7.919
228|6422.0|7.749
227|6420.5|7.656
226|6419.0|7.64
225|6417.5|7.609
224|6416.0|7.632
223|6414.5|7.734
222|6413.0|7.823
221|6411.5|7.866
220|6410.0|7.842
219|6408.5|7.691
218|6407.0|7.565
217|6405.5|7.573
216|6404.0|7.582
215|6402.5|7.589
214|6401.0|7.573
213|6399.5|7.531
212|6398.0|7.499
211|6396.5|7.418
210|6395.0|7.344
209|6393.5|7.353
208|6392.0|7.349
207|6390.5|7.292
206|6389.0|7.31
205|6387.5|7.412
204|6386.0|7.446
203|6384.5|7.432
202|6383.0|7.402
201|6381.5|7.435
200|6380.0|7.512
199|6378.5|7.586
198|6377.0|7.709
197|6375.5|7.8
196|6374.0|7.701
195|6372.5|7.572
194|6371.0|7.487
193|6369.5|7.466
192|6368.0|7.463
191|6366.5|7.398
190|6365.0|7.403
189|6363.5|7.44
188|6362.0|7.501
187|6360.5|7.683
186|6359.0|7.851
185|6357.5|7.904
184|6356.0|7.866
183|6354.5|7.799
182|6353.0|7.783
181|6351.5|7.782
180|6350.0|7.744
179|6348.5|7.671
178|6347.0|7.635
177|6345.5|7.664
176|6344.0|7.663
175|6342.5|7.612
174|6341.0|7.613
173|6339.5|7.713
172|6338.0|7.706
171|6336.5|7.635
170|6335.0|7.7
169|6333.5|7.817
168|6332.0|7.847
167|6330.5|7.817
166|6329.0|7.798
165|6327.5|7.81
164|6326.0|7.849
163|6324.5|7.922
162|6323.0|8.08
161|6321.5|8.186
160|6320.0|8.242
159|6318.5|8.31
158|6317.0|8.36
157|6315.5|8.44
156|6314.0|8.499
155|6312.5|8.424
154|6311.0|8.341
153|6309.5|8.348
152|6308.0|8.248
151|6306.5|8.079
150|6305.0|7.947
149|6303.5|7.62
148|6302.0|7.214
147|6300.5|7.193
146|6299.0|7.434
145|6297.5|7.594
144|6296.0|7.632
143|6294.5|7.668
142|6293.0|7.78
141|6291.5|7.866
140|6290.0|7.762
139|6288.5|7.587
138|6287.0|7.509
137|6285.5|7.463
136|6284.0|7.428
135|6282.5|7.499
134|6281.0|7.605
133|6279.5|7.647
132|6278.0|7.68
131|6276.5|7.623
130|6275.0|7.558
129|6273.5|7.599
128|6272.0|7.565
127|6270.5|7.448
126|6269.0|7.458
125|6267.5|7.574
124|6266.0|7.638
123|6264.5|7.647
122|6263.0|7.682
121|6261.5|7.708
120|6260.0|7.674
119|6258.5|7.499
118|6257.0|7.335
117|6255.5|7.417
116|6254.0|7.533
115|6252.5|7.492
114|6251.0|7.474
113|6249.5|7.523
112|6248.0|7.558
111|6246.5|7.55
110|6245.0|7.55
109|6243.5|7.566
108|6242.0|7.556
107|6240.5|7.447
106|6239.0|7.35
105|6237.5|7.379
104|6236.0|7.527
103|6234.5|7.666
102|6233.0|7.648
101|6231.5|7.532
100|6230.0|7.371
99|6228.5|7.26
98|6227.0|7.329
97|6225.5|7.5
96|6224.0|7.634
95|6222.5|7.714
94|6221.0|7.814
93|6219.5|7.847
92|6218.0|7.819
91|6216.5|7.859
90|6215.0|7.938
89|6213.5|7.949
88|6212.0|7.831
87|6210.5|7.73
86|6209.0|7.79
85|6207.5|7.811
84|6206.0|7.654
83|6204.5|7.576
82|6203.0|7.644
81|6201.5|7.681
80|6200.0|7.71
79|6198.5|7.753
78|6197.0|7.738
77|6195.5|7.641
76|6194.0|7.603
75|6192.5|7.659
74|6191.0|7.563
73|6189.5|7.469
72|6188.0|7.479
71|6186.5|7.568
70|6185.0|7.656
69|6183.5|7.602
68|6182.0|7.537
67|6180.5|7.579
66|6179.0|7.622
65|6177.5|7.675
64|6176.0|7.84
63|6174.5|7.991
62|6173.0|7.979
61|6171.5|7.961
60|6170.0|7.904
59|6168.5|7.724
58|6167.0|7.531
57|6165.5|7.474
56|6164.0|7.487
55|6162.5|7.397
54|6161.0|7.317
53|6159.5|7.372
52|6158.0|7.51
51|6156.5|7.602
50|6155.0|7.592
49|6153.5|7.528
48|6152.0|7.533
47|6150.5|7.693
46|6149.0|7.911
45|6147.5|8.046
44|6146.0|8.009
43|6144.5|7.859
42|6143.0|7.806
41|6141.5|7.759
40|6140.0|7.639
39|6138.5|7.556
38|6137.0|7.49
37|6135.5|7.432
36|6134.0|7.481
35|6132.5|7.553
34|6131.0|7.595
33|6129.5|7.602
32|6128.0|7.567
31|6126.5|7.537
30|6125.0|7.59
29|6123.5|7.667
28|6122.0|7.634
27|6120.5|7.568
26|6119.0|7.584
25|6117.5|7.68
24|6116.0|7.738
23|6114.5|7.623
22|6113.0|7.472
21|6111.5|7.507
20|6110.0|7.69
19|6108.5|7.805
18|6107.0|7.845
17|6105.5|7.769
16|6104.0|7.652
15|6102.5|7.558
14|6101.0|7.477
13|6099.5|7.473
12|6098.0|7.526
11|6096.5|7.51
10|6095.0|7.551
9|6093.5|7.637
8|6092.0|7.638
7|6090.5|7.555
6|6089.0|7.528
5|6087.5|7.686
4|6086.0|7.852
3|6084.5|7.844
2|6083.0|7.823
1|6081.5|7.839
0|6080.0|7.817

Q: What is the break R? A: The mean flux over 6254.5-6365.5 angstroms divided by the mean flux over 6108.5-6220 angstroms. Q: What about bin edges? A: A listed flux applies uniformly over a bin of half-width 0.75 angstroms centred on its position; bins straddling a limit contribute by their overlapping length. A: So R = 1.01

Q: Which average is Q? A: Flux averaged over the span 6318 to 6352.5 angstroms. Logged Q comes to 7.81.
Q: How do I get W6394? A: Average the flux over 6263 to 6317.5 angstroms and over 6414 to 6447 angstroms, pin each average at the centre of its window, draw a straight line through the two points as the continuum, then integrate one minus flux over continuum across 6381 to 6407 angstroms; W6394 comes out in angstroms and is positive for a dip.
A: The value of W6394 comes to 1.1 angstroms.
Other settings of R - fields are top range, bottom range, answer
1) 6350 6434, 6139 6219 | 0.99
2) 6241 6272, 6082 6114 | 0.99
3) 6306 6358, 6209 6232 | 1.03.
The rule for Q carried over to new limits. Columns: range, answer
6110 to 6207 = 7.64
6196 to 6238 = 7.67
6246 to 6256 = 7.51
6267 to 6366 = 7.77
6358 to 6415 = 7.54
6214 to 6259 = 7.56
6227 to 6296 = 7.55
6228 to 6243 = 7.48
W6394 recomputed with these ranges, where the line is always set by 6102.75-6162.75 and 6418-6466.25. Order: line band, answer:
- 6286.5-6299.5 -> 0.04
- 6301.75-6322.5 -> -1.36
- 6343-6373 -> 0.21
